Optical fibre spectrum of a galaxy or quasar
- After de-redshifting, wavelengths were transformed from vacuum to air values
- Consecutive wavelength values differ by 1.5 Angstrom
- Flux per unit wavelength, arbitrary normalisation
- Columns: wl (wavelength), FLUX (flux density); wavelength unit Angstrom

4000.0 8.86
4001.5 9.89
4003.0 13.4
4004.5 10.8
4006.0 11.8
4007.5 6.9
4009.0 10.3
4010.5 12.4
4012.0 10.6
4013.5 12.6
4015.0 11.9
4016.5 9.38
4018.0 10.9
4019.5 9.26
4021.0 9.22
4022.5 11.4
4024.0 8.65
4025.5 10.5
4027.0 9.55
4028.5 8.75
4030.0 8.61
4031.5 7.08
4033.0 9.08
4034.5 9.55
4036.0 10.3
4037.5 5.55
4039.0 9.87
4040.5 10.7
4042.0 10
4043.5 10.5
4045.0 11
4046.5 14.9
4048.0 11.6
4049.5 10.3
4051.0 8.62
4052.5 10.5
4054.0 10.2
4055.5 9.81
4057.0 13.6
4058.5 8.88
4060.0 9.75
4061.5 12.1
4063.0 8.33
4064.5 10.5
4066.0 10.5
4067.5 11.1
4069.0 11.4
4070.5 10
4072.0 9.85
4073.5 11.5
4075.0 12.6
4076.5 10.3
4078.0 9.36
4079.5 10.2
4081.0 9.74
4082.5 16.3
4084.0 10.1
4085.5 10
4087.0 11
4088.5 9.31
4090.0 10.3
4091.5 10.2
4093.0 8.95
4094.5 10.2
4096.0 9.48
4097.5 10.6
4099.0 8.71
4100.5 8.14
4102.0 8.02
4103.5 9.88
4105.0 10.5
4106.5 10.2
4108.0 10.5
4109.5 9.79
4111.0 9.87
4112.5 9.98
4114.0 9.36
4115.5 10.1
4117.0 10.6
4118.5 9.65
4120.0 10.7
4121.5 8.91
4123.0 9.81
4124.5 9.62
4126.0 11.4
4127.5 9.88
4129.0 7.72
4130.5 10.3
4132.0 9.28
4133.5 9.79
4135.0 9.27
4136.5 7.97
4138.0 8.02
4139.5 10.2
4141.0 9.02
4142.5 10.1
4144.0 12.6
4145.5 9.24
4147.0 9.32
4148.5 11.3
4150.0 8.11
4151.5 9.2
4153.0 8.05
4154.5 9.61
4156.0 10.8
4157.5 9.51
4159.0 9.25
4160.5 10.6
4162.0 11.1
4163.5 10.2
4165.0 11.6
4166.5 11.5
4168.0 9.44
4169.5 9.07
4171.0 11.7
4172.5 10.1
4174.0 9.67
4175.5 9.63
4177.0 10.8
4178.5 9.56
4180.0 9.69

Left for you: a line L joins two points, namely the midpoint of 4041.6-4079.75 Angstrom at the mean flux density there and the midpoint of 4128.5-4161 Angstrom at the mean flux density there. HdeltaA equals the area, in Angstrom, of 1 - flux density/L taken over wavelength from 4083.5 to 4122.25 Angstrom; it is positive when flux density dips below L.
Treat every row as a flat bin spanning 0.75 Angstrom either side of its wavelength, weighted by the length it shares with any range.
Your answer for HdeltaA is 1.1 Angstrom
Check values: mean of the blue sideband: 10.7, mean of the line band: 9.81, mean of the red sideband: 9.52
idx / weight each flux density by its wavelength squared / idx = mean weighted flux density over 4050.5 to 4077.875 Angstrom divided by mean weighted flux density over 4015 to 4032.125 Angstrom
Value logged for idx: 1.13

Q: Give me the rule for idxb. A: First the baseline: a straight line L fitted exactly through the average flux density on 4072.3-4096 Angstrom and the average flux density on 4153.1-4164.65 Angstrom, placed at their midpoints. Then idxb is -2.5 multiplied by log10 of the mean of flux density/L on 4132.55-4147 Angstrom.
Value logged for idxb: 0.07 mag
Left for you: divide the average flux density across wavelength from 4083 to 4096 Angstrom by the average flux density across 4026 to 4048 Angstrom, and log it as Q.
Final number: 1.0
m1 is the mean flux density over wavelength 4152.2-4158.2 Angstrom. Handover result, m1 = 9.49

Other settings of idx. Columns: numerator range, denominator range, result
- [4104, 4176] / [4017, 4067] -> 1.04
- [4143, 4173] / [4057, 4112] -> 1.02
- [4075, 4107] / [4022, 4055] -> 1.05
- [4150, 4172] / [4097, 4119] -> 1.06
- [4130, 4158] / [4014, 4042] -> 1.06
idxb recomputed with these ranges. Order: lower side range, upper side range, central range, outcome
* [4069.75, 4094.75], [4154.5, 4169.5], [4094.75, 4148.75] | 0.081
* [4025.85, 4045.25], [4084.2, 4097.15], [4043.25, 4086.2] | -0.127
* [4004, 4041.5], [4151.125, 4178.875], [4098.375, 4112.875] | 0.047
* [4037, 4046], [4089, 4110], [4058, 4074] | -0.062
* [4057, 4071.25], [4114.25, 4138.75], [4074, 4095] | -0.048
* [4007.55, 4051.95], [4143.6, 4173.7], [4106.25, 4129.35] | 0.018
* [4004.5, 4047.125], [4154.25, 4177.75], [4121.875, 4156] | 0.076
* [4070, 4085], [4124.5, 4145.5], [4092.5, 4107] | 0.110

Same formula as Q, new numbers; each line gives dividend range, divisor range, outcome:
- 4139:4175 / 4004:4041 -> 1.02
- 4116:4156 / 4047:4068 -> 0.92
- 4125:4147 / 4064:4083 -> 0.88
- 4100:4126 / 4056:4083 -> 0.91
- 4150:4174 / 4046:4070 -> 0.94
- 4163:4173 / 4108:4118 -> 1.06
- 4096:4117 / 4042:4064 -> 0.91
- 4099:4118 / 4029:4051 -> 0.98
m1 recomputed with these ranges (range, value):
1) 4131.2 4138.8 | 8.88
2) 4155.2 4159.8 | 9.86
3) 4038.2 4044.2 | 10.2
